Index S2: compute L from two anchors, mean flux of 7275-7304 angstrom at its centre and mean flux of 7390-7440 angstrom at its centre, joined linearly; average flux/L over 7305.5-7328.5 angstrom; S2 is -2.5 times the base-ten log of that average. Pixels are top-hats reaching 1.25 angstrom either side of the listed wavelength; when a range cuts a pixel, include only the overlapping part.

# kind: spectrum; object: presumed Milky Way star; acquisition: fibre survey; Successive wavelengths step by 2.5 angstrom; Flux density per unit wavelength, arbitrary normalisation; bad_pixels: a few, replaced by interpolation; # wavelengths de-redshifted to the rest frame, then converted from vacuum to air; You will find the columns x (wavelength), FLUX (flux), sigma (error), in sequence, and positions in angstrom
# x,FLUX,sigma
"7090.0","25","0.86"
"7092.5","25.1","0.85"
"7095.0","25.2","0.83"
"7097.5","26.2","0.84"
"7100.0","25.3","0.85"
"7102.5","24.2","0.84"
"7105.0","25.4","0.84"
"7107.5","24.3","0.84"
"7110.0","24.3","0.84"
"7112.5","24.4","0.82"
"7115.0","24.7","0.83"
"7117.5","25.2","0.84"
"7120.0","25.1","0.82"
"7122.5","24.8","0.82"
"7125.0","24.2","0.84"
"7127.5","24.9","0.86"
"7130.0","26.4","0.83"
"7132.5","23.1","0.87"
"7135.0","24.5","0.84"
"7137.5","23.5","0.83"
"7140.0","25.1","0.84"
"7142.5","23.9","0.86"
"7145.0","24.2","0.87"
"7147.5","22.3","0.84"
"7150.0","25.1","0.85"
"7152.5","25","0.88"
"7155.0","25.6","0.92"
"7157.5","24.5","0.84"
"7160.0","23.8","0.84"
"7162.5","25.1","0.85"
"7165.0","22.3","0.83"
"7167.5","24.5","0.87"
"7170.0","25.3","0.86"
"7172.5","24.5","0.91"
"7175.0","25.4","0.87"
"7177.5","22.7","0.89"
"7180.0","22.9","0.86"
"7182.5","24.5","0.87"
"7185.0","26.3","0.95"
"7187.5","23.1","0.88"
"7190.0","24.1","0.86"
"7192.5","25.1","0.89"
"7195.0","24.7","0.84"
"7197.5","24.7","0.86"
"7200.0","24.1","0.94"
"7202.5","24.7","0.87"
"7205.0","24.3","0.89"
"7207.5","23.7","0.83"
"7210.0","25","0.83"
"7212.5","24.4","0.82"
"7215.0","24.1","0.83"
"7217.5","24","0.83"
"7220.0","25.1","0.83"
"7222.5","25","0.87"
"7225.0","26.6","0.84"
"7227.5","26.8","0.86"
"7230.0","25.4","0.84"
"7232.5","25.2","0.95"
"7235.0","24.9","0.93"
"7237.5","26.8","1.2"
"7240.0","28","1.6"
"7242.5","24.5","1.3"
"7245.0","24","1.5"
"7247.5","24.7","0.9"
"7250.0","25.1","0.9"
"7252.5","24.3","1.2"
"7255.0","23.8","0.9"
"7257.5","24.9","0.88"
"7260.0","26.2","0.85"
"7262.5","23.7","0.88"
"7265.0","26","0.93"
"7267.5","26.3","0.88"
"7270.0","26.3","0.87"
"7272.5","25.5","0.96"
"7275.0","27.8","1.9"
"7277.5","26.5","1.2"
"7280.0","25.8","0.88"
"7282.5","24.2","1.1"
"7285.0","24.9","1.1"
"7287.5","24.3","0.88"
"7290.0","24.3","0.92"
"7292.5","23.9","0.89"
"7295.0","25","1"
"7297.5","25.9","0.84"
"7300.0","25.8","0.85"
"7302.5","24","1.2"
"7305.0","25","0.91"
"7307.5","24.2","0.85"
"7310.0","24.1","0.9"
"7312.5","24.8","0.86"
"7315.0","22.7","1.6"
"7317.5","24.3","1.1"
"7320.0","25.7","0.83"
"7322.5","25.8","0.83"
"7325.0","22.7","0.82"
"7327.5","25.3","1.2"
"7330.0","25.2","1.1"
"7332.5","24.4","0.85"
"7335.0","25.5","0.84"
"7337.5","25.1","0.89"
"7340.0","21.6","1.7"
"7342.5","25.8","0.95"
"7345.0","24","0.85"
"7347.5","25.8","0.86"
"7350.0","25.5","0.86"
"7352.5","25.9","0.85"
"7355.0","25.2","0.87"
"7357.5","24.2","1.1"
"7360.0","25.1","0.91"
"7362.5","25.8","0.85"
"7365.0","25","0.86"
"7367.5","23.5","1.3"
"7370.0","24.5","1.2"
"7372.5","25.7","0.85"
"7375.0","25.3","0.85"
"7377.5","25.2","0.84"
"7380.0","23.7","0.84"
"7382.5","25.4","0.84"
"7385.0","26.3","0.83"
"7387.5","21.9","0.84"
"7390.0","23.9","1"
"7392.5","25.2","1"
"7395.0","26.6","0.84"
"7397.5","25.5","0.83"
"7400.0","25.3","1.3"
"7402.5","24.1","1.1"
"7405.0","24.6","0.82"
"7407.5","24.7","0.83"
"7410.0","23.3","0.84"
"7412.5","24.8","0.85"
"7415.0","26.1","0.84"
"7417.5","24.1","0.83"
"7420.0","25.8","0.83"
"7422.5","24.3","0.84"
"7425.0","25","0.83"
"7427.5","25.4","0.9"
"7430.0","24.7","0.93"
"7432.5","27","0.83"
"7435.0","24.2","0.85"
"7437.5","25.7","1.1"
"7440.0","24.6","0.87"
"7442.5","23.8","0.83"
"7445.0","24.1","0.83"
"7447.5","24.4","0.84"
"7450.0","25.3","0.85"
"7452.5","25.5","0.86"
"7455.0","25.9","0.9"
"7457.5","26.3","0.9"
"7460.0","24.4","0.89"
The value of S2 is 0.03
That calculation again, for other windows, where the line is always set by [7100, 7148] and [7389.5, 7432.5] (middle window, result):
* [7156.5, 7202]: 0.01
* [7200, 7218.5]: 0.02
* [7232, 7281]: -0.03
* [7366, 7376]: 0.01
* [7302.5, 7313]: 0.02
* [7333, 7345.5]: 0.02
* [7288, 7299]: 0.00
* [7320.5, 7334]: 0.00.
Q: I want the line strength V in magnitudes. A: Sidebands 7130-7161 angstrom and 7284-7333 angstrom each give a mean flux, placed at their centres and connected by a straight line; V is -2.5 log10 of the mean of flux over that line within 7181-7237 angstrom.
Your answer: -0.018 mag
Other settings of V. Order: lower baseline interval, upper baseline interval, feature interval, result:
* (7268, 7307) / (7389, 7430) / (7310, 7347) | 0.028 mag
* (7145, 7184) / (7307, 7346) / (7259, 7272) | -0.056 mag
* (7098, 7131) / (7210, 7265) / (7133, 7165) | 0.030 mag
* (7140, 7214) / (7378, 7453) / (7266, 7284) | -0.064 mag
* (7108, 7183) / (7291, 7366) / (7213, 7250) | -0.033 mag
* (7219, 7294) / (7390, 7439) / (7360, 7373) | 0.012 mag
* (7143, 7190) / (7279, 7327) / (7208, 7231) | -0.031 mag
